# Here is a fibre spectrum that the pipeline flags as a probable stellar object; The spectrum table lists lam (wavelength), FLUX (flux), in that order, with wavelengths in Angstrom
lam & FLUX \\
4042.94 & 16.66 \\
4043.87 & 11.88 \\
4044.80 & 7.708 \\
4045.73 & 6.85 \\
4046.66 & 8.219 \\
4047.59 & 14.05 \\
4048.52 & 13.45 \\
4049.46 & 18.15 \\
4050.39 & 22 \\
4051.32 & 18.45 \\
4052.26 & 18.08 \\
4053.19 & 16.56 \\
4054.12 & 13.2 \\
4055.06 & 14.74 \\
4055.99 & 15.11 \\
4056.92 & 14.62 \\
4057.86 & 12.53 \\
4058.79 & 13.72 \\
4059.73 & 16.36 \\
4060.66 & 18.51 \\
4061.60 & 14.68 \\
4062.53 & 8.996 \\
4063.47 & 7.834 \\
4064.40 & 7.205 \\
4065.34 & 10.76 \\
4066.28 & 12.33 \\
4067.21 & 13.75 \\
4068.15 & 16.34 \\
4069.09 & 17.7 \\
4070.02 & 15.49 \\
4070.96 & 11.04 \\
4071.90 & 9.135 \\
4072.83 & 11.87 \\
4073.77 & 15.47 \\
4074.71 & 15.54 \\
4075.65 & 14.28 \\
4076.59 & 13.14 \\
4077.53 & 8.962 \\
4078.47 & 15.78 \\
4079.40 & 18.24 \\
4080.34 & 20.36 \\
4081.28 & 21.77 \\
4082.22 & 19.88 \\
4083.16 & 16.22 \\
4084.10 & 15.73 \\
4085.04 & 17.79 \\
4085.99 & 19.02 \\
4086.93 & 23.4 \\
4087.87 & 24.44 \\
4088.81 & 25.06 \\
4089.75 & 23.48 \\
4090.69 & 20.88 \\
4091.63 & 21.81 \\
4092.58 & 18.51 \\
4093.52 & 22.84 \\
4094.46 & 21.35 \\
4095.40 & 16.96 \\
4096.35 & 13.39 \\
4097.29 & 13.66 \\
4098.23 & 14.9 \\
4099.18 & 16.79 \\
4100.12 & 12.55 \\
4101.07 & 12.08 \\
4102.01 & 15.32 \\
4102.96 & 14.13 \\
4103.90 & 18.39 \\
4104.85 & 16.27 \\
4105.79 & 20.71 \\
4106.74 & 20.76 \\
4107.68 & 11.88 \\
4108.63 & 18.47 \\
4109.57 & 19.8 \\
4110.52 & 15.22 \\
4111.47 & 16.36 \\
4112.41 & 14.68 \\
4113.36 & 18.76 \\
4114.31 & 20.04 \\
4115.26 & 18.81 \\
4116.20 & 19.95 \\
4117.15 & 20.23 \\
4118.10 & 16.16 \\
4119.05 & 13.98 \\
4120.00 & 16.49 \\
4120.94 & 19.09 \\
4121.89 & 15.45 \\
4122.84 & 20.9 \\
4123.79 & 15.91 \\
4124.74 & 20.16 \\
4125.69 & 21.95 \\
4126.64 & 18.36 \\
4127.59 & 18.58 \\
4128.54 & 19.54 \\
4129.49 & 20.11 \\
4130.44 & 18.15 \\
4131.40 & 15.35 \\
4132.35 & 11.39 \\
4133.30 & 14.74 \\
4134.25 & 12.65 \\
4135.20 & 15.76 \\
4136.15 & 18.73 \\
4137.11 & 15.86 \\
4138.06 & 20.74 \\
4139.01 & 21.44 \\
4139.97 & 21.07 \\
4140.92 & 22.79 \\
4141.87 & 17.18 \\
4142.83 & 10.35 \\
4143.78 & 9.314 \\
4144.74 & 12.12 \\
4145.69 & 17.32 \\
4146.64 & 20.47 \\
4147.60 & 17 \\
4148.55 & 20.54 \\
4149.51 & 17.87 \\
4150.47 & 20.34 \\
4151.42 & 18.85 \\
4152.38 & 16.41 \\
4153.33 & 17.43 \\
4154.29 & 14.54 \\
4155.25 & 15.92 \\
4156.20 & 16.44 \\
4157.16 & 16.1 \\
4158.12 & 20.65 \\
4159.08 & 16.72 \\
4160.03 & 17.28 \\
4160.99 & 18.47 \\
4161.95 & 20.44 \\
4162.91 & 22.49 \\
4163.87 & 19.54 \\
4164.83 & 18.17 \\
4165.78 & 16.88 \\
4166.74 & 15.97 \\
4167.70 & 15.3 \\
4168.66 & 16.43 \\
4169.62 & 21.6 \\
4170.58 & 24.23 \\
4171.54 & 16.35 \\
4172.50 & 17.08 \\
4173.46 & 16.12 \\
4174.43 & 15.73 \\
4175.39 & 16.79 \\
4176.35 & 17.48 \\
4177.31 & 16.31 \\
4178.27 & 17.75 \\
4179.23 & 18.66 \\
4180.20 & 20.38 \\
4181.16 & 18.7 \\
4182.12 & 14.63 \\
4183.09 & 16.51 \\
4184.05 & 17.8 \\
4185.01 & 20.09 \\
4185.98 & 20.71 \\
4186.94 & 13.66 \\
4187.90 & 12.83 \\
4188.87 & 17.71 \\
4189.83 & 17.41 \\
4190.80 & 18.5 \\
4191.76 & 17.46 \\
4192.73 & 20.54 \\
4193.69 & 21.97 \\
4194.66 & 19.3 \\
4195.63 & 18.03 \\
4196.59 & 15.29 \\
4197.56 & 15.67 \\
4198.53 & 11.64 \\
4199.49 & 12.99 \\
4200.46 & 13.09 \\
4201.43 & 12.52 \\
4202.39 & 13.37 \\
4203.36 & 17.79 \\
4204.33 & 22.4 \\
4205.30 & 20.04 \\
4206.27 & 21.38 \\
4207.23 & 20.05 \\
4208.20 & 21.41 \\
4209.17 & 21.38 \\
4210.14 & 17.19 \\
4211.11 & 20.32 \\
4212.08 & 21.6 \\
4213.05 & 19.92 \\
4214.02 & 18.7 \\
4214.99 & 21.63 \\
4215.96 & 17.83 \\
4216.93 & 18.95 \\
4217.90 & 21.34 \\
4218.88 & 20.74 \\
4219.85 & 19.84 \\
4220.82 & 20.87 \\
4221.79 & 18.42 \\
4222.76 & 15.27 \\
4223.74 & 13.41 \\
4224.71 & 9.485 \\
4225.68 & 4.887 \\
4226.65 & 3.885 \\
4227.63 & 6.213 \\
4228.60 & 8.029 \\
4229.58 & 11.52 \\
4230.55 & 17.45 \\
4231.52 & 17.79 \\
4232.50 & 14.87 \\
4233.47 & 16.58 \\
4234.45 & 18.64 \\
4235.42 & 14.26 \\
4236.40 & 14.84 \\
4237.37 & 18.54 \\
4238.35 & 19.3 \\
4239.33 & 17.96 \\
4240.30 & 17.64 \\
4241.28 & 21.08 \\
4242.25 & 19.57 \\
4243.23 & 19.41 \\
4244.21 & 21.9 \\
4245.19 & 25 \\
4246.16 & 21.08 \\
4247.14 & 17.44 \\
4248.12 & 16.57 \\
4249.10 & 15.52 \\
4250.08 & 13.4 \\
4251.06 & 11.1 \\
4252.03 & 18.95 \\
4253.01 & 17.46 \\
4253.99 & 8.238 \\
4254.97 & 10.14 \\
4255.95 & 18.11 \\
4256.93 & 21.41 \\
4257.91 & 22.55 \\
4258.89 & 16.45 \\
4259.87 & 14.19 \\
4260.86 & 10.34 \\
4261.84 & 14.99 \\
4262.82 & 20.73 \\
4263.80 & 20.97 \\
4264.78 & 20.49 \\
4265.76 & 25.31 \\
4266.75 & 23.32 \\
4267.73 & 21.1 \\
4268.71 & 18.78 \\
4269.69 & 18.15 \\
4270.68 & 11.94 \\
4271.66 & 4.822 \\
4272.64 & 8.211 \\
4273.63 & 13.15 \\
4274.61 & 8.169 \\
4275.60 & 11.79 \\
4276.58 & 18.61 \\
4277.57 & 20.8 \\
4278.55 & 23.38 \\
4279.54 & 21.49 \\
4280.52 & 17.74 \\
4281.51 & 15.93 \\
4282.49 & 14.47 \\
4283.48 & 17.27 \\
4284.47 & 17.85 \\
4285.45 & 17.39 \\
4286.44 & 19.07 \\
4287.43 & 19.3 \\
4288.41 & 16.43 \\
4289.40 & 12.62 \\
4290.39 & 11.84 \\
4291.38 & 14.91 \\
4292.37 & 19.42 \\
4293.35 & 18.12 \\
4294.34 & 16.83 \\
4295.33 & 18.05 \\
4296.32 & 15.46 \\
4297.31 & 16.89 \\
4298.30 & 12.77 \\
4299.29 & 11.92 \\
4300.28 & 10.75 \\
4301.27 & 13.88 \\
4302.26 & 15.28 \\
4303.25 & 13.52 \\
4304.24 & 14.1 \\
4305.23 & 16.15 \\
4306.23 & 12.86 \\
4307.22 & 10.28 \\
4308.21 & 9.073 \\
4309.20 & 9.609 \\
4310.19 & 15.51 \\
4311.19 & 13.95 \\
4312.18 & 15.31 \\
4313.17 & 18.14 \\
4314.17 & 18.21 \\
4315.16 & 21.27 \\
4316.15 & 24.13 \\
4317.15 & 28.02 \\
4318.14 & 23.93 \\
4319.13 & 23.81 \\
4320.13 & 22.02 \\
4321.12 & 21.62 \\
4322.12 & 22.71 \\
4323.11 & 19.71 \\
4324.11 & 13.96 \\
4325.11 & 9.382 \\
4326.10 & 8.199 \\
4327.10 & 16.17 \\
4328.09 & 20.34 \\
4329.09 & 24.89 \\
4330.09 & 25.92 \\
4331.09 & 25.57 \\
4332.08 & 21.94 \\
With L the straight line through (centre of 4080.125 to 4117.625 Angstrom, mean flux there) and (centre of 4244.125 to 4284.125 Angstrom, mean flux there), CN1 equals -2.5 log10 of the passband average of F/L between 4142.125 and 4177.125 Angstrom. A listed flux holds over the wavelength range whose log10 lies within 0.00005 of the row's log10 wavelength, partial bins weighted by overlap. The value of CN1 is 0.025 mag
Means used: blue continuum 18.3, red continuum 16.8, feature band 17.3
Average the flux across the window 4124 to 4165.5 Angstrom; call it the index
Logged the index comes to 17.6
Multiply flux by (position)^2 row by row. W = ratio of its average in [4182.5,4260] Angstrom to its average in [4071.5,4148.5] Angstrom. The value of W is 1.03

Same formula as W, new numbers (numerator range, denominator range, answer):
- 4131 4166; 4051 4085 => 1.23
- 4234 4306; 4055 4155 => 1.07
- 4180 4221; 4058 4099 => 1.19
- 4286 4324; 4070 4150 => 1.06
